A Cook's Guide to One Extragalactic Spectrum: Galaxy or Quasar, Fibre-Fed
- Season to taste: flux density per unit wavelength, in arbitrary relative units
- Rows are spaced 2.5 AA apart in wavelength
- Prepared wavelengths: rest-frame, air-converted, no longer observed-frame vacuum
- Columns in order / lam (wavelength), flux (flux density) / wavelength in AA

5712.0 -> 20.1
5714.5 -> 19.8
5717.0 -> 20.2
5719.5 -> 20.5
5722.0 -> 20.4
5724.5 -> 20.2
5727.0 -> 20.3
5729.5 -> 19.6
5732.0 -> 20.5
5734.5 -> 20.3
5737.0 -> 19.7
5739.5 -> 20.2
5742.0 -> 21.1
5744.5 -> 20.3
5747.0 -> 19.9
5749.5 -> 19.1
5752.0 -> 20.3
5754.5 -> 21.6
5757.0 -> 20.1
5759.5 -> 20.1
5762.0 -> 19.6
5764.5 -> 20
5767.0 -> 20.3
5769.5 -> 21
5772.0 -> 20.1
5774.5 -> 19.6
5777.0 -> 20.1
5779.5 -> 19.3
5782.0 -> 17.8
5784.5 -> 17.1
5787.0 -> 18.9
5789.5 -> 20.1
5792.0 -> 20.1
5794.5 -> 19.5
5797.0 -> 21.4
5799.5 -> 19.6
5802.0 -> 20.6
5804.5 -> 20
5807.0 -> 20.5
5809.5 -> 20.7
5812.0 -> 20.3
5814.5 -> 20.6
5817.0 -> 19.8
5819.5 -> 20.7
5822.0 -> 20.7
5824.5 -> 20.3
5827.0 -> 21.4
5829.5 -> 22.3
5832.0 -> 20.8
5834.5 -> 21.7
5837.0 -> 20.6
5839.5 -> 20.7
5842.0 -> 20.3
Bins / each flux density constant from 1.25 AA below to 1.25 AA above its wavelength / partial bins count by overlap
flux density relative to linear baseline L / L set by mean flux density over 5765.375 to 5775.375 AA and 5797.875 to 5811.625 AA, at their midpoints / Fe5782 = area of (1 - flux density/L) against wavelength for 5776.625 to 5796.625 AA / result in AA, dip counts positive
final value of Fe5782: 1.1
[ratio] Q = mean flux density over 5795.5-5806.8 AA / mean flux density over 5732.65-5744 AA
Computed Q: 1.00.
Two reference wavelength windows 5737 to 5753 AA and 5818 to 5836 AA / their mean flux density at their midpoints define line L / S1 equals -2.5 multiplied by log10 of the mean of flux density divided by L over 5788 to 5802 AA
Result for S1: 0.030 mag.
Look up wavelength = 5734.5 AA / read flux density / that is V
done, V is 20.3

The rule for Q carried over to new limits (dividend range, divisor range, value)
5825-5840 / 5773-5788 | 1.13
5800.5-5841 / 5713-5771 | 1.02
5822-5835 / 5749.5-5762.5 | 1.05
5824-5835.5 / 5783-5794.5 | 1.12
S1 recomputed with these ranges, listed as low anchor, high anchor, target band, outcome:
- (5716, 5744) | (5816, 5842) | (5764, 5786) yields 0.059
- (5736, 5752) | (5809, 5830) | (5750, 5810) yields 0.025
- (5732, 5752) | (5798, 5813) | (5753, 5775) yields -0.006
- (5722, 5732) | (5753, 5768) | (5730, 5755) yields -0.002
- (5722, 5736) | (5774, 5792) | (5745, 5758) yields -0.027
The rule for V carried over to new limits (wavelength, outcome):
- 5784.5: 17.1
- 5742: 21.1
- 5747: 19.9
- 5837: 20.6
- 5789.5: 20.1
